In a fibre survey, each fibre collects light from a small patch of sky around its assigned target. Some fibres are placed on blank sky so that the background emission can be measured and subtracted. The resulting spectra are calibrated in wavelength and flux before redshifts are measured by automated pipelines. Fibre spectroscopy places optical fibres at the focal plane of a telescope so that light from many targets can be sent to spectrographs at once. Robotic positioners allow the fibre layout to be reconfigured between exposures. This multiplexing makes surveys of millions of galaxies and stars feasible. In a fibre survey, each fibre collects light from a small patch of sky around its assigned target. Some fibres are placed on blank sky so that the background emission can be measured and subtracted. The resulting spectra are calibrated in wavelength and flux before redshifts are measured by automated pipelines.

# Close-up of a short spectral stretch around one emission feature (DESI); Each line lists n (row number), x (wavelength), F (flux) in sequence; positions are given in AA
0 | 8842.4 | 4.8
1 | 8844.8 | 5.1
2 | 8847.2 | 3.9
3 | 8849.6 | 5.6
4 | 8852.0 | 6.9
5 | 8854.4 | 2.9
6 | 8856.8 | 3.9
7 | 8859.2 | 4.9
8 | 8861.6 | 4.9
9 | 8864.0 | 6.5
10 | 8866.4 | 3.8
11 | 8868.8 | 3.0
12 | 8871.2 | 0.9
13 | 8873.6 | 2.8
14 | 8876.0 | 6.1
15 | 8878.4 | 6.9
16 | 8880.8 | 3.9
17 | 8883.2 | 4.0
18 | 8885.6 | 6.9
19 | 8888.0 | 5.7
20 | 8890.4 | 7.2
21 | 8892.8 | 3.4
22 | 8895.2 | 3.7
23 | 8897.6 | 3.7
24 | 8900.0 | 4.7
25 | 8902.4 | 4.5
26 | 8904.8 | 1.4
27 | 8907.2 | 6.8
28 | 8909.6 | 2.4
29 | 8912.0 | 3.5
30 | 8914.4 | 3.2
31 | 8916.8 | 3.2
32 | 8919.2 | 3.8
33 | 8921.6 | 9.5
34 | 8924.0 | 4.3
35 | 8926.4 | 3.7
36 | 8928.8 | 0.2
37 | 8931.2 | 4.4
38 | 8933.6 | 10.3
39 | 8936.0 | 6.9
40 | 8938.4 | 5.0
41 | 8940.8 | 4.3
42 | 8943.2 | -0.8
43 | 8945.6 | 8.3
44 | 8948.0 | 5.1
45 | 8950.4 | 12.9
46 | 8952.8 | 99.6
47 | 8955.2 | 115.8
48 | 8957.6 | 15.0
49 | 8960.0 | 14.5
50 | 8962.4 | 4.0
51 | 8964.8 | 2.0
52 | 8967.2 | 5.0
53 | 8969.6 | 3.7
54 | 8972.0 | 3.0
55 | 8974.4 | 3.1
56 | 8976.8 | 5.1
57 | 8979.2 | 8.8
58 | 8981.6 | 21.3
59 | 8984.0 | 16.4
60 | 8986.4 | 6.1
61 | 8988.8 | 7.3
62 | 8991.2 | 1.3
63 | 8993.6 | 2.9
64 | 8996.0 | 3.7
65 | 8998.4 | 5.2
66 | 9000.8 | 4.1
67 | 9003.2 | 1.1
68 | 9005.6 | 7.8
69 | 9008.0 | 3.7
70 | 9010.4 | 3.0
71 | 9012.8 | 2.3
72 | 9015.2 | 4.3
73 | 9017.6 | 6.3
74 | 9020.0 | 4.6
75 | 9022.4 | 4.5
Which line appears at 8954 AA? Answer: Halpha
